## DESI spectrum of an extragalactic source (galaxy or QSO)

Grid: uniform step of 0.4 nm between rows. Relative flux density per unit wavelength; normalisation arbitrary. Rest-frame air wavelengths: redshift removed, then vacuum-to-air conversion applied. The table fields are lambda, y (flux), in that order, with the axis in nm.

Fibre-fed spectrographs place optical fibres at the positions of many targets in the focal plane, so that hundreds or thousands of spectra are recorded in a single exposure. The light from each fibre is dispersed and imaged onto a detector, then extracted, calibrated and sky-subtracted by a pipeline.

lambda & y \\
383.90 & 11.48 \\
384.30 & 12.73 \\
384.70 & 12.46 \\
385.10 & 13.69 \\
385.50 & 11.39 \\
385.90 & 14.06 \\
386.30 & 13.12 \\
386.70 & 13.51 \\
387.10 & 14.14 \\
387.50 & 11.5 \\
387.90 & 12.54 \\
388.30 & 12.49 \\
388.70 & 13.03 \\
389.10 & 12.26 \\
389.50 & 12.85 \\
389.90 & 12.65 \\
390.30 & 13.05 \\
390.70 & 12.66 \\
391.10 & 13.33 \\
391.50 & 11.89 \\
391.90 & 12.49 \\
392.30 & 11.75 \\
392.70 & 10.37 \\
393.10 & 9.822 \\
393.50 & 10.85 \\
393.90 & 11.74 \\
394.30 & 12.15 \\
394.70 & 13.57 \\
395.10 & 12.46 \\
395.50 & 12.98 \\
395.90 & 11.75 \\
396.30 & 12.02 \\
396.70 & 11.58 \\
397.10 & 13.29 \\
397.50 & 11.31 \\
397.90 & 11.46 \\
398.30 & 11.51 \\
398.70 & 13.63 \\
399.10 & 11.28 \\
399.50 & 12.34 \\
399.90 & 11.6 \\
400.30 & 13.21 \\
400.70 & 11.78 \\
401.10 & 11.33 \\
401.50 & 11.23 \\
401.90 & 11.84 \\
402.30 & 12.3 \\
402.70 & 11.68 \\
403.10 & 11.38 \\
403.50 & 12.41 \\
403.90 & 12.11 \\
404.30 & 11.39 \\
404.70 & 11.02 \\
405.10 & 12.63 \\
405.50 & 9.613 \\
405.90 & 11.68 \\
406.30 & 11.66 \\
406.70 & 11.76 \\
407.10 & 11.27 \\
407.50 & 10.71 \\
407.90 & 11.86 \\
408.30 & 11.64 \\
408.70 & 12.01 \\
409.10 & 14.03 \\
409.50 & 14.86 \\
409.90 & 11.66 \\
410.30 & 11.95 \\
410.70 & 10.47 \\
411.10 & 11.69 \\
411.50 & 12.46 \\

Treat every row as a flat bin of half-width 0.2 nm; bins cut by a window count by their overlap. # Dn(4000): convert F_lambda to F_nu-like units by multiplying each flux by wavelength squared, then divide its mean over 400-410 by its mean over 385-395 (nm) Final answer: 1.0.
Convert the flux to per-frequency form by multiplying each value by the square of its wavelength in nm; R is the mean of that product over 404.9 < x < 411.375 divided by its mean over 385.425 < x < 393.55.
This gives 1.05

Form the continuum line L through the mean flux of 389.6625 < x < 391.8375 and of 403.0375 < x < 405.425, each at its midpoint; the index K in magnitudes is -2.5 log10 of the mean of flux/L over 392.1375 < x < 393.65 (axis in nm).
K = 0.18 mag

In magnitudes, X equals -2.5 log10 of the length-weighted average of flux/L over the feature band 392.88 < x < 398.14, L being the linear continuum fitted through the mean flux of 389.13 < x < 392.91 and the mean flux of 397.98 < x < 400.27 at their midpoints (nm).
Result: 0.03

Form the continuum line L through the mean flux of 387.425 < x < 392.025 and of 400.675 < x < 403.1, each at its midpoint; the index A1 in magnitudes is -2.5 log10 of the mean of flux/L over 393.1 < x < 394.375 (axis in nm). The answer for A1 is 0.10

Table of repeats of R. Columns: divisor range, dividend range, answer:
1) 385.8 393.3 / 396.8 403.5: 1.01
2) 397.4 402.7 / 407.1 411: 1.06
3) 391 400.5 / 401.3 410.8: 1.04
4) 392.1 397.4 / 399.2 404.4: 1.04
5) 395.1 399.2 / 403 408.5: 0.99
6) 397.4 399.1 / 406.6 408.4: 1.00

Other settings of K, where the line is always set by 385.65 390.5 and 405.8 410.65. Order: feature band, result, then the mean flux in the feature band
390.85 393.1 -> 0.085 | 11.8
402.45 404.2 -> 0.034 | 11.9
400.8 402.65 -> 0.059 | 11.7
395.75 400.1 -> 0.045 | 12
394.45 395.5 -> -0.029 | 13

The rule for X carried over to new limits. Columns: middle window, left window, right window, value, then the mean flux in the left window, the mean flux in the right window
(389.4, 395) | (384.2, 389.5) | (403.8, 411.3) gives 0.044 mag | 12.8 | 11.8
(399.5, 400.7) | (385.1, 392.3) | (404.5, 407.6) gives -0.043 mag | 12.8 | 11.3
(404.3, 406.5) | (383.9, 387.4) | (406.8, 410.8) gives 0.082 mag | 13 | 12.1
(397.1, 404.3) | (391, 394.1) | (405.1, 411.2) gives -0.025 mag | 11.5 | 11.8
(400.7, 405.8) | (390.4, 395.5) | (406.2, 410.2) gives 0.047 mag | 12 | 12.2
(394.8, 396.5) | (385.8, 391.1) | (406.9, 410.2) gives 0.025 mag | 12.9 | 12.2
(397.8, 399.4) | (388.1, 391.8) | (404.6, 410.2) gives 0.024 mag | 12.7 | 11.9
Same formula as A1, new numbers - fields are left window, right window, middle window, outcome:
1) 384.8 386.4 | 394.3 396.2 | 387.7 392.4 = 0.019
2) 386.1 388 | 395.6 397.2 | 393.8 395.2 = -0.020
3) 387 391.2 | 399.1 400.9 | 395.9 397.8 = 0.028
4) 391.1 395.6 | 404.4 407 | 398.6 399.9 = -0.051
